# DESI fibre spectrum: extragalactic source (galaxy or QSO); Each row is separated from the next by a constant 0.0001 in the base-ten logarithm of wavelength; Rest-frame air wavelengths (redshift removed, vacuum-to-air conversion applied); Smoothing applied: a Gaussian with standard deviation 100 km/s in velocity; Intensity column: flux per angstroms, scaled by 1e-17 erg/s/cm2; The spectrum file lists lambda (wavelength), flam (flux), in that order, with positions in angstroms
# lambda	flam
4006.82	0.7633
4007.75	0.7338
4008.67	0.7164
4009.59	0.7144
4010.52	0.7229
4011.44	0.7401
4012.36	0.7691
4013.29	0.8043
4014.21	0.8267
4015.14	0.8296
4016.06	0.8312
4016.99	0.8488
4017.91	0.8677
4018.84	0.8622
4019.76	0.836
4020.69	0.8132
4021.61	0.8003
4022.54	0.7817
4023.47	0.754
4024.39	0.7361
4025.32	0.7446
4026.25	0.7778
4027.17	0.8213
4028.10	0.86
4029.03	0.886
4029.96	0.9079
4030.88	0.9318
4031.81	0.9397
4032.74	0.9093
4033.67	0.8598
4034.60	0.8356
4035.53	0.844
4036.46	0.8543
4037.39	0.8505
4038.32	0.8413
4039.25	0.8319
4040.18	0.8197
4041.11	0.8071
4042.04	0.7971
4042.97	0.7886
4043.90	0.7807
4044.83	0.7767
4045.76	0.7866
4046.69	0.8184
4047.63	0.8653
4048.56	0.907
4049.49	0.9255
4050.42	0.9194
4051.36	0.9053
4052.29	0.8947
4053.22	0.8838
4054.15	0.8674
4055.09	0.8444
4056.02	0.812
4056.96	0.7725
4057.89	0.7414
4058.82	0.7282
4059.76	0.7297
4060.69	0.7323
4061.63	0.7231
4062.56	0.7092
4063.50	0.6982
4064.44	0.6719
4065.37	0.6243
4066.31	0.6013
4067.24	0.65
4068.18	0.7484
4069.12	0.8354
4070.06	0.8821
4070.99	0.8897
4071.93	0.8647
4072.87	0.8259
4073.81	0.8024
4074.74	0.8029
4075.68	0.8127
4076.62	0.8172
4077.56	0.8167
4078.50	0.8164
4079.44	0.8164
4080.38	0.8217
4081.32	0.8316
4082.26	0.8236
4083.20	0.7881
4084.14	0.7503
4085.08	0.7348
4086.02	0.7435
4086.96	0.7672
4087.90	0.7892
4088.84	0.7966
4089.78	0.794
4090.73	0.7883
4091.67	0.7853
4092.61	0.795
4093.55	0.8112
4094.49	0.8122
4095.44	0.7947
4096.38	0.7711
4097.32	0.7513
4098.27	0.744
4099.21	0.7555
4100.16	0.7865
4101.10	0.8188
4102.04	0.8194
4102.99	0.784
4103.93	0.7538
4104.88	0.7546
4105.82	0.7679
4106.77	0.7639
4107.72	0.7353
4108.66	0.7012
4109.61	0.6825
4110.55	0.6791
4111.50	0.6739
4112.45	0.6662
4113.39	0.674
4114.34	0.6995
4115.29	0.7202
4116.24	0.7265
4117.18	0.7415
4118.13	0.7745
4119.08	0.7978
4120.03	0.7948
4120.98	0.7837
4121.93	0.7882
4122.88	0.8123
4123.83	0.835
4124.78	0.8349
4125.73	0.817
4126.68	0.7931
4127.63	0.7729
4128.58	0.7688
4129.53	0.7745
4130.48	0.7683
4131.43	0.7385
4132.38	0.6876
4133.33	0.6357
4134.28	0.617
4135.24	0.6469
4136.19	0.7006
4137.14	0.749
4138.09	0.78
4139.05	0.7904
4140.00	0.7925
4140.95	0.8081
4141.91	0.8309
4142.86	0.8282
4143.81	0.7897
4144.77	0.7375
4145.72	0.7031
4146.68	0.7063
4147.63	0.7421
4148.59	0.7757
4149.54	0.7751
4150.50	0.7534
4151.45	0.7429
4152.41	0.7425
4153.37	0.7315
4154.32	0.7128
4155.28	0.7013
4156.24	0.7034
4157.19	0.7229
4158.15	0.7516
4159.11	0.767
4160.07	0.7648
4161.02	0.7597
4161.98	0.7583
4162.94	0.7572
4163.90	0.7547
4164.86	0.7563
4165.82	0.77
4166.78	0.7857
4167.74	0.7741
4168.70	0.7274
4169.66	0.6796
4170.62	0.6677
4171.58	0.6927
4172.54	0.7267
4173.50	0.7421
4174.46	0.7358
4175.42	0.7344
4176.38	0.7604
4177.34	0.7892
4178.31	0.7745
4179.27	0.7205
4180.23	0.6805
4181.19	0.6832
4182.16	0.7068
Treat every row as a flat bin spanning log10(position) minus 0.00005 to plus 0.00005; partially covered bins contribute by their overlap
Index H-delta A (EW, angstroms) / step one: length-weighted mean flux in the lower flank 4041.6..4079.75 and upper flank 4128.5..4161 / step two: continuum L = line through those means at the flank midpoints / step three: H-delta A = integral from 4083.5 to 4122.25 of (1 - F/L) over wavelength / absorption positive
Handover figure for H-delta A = 0.6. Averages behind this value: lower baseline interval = 0.797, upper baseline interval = 0.742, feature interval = 0.758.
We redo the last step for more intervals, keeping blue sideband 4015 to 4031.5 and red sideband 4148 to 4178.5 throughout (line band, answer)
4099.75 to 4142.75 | 0.9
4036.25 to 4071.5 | 0.6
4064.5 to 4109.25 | 0.5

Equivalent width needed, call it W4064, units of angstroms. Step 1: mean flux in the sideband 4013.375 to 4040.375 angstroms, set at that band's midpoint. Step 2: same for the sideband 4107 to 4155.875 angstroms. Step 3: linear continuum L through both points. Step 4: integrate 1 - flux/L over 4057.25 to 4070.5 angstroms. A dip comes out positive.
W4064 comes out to 1.4 angstroms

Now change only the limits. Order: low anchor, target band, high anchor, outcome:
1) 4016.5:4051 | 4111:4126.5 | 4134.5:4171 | 0.3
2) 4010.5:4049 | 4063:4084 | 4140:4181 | 0.4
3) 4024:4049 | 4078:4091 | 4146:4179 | 0.2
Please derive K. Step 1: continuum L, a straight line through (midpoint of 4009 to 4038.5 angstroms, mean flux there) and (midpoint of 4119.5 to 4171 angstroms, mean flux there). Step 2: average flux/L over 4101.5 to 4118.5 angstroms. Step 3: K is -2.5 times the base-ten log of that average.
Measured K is 0.06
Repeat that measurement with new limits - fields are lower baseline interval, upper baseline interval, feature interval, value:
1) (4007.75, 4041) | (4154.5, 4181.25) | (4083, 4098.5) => 0.01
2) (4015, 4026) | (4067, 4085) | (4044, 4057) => -0.06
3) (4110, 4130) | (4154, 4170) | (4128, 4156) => 0.01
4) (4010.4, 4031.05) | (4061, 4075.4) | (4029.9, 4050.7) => -0.08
